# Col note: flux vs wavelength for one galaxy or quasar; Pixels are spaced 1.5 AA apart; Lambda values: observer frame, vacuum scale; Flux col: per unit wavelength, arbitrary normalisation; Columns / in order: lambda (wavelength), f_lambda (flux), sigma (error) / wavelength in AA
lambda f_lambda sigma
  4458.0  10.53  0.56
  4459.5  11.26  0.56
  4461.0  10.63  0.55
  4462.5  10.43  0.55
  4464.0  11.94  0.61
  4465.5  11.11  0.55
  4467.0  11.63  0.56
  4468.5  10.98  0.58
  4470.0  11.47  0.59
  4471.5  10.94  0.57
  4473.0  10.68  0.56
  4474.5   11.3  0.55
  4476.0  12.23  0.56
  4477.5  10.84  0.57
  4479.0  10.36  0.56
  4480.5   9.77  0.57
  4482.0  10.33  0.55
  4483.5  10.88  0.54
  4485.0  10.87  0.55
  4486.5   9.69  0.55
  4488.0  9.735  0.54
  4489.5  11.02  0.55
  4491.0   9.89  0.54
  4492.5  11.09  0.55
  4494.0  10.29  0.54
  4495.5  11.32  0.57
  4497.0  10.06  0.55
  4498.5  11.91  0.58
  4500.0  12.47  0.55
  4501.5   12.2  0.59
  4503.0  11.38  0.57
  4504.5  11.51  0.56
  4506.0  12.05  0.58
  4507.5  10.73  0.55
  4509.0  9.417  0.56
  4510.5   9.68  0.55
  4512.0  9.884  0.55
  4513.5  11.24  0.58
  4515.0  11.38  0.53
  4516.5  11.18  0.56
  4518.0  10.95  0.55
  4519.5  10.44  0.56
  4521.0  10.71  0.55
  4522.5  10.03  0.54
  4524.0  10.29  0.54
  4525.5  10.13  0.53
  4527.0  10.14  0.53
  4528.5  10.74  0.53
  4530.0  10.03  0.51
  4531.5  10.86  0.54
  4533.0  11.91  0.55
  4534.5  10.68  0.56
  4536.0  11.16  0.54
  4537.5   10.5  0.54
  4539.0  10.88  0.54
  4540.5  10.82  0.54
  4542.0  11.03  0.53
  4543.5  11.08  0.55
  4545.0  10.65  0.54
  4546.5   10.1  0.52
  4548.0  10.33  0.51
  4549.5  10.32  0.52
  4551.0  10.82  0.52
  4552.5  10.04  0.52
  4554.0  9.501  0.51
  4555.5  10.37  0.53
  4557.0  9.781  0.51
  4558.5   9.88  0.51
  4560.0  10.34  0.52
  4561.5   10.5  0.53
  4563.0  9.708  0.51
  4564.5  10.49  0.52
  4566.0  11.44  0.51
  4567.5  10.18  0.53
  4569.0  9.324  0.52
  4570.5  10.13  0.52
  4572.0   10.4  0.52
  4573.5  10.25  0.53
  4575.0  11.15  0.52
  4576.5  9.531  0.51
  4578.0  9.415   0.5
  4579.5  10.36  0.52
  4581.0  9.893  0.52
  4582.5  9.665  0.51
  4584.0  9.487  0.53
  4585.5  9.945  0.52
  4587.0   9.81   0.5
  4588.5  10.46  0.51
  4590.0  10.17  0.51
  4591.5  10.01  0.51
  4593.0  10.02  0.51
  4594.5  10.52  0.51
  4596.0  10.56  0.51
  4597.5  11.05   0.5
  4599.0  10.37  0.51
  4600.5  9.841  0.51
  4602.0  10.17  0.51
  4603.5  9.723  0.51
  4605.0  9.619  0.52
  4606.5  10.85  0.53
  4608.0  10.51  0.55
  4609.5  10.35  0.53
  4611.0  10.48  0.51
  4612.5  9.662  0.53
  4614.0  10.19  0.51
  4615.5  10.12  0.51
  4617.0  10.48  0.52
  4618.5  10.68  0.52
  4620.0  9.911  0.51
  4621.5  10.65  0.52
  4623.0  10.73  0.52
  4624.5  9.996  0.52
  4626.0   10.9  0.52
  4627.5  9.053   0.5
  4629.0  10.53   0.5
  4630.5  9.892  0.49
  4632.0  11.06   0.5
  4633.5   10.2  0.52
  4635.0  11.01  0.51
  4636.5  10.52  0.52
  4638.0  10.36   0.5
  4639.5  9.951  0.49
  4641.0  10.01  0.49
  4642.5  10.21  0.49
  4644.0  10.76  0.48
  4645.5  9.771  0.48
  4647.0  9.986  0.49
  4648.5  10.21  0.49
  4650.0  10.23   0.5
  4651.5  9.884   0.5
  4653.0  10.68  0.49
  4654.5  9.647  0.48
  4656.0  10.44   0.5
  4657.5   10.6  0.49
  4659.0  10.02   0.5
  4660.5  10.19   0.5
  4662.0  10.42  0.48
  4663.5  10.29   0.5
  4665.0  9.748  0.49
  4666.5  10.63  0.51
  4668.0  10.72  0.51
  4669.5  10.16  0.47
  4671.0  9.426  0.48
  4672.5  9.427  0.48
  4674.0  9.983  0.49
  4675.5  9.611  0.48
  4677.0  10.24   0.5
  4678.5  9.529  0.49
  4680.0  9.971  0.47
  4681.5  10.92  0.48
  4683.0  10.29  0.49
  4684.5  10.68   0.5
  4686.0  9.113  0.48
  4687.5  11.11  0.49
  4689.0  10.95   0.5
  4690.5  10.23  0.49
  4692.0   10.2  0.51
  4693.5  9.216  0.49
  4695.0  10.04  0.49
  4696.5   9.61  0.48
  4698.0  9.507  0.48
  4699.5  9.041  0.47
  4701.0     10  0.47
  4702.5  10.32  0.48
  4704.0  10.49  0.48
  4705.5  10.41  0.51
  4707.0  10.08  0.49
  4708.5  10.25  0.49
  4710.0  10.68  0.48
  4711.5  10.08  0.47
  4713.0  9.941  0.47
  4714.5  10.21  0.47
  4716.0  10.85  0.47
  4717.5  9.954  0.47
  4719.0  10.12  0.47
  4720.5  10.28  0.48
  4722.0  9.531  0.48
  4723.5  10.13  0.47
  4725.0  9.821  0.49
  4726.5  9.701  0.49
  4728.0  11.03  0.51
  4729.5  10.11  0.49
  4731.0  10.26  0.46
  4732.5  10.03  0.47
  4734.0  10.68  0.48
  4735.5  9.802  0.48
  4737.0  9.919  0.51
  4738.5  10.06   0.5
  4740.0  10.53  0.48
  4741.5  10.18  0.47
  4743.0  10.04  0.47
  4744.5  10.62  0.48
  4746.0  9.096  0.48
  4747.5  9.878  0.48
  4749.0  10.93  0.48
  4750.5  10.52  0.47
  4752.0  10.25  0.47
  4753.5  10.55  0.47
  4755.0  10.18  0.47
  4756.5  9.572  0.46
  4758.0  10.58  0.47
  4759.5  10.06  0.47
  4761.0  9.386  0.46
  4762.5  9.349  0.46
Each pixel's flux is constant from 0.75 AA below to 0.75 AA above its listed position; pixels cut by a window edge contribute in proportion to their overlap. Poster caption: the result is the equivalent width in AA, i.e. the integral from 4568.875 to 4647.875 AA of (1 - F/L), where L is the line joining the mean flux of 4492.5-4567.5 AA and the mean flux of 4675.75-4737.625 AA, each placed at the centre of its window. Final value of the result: 1.7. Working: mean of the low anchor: 10.7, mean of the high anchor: 10.1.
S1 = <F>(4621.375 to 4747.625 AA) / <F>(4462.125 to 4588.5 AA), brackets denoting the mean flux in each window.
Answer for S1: 0.96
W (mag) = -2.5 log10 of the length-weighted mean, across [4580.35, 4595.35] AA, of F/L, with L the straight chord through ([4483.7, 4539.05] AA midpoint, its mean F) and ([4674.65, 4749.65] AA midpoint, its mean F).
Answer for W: 0.06 mag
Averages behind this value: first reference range 10.8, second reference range 10.1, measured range 10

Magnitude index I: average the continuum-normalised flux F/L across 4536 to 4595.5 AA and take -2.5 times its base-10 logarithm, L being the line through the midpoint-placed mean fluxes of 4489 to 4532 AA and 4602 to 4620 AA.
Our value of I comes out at 0.02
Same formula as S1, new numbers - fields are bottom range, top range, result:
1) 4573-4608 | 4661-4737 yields 1.00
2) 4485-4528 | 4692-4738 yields 0.94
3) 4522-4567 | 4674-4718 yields 0.97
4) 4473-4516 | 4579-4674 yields 0.94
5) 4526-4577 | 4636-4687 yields 0.97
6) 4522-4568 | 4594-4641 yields 0.98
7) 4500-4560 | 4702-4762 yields 0.95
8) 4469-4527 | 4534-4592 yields 0.95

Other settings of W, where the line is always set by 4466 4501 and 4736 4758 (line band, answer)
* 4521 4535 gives 0.02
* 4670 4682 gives 0.05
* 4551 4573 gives 0.05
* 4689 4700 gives 0.06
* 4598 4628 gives 0.03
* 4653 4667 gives 0.02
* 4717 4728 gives 0.02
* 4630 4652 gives 0.02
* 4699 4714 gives 0.01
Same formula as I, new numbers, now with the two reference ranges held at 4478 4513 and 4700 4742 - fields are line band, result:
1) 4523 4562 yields 0.01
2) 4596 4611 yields 0.02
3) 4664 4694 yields 0.02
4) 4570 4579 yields 0.04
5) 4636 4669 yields 0.01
